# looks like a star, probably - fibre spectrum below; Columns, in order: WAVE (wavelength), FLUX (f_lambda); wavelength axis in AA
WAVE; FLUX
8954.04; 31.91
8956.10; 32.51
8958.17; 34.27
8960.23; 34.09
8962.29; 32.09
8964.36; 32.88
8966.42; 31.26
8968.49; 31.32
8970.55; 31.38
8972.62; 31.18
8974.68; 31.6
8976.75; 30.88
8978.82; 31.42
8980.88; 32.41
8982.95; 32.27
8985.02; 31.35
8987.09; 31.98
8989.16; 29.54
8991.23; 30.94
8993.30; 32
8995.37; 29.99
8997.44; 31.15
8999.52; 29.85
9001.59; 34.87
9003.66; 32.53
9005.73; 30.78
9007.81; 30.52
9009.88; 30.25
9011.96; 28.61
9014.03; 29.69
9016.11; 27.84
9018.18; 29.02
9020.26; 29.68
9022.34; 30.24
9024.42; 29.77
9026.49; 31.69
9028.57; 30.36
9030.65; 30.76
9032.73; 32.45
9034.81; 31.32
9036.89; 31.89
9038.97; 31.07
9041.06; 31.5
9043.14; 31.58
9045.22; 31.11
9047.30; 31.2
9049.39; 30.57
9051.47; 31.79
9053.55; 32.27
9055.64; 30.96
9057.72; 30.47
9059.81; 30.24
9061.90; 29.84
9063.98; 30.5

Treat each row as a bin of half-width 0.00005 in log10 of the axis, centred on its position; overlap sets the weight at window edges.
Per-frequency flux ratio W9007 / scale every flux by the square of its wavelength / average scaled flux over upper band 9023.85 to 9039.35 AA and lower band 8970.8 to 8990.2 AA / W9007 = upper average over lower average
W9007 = 1.01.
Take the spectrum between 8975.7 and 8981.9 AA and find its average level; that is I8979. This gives 31.6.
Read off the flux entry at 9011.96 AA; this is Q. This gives 28.61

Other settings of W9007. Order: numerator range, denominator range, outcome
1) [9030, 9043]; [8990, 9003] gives 1.01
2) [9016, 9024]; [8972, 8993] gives 0.94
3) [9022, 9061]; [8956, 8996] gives 0.99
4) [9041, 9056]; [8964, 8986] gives 1.01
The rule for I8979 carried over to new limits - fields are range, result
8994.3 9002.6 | 31.4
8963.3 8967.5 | 32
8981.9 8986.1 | 31.8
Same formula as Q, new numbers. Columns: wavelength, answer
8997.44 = 31.15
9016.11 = 27.84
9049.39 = 30.57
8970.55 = 31.38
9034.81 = 31.32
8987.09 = 31.98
